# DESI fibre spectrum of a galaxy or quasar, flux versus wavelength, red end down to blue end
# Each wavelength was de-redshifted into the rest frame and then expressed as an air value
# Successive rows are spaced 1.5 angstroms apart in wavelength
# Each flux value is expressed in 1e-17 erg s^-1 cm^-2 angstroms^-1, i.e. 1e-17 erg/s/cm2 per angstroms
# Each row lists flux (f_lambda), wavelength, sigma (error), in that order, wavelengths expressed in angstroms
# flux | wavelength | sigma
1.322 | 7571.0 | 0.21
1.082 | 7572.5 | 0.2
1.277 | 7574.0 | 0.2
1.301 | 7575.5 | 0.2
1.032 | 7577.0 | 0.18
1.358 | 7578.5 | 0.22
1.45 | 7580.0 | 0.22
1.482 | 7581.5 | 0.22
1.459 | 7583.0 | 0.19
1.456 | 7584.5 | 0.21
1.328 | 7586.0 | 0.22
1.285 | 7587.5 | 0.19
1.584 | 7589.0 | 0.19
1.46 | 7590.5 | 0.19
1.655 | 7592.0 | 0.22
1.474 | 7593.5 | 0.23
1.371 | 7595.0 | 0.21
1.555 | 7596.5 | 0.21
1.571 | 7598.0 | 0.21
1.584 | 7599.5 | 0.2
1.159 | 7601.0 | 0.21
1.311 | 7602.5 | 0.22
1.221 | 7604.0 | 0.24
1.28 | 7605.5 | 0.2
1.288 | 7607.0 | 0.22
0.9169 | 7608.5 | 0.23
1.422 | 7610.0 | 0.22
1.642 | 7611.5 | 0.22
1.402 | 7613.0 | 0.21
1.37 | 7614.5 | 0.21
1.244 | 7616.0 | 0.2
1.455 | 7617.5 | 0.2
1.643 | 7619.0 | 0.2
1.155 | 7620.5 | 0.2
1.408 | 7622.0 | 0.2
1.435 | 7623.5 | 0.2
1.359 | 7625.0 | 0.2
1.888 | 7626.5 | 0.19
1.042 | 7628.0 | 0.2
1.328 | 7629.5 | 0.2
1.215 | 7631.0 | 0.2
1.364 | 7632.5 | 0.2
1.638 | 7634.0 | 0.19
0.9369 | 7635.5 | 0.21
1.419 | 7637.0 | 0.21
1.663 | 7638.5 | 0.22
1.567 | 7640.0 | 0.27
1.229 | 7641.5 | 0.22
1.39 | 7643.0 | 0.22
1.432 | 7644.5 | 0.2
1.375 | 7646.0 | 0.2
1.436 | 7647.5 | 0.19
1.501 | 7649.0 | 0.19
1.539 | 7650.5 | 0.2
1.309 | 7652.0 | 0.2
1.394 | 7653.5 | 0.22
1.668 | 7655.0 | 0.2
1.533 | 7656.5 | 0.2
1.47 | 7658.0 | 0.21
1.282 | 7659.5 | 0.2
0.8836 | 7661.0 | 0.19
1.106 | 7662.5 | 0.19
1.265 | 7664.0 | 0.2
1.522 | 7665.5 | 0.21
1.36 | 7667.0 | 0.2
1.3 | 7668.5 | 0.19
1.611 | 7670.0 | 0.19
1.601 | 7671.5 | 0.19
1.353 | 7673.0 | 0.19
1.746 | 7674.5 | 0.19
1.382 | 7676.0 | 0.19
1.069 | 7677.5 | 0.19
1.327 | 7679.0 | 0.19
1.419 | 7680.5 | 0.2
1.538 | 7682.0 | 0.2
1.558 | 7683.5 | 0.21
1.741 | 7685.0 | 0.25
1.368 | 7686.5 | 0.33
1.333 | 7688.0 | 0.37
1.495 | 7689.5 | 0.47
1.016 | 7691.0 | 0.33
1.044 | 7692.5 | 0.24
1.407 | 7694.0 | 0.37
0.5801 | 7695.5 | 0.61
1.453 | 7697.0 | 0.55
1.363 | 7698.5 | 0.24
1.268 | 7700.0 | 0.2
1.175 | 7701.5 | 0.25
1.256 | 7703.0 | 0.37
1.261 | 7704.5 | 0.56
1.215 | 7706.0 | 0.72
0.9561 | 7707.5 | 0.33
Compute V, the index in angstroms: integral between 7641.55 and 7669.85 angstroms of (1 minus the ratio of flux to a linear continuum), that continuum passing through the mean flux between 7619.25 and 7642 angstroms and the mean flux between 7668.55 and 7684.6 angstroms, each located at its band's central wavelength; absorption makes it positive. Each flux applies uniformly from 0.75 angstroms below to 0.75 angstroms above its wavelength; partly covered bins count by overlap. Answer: 0.94 angstroms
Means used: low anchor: 1.38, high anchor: 1.46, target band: 1.38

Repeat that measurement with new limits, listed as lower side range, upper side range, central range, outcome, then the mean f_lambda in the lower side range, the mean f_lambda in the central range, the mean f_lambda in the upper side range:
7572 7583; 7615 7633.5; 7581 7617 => -1.62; 1.3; 1.4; 1.38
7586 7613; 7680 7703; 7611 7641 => -0.70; 1.4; 1.41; 1.31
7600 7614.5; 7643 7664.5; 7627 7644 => -0.11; 1.3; 1.35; 1.37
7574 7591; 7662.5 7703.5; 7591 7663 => -1.22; 1.38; 1.39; 1.35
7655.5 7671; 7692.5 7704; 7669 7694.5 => -2.82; 1.34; 1.41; 1.2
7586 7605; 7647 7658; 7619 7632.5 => 0.81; 1.43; 1.37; 1.48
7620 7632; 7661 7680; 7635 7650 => -0.48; 1.36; 1.4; 1.37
